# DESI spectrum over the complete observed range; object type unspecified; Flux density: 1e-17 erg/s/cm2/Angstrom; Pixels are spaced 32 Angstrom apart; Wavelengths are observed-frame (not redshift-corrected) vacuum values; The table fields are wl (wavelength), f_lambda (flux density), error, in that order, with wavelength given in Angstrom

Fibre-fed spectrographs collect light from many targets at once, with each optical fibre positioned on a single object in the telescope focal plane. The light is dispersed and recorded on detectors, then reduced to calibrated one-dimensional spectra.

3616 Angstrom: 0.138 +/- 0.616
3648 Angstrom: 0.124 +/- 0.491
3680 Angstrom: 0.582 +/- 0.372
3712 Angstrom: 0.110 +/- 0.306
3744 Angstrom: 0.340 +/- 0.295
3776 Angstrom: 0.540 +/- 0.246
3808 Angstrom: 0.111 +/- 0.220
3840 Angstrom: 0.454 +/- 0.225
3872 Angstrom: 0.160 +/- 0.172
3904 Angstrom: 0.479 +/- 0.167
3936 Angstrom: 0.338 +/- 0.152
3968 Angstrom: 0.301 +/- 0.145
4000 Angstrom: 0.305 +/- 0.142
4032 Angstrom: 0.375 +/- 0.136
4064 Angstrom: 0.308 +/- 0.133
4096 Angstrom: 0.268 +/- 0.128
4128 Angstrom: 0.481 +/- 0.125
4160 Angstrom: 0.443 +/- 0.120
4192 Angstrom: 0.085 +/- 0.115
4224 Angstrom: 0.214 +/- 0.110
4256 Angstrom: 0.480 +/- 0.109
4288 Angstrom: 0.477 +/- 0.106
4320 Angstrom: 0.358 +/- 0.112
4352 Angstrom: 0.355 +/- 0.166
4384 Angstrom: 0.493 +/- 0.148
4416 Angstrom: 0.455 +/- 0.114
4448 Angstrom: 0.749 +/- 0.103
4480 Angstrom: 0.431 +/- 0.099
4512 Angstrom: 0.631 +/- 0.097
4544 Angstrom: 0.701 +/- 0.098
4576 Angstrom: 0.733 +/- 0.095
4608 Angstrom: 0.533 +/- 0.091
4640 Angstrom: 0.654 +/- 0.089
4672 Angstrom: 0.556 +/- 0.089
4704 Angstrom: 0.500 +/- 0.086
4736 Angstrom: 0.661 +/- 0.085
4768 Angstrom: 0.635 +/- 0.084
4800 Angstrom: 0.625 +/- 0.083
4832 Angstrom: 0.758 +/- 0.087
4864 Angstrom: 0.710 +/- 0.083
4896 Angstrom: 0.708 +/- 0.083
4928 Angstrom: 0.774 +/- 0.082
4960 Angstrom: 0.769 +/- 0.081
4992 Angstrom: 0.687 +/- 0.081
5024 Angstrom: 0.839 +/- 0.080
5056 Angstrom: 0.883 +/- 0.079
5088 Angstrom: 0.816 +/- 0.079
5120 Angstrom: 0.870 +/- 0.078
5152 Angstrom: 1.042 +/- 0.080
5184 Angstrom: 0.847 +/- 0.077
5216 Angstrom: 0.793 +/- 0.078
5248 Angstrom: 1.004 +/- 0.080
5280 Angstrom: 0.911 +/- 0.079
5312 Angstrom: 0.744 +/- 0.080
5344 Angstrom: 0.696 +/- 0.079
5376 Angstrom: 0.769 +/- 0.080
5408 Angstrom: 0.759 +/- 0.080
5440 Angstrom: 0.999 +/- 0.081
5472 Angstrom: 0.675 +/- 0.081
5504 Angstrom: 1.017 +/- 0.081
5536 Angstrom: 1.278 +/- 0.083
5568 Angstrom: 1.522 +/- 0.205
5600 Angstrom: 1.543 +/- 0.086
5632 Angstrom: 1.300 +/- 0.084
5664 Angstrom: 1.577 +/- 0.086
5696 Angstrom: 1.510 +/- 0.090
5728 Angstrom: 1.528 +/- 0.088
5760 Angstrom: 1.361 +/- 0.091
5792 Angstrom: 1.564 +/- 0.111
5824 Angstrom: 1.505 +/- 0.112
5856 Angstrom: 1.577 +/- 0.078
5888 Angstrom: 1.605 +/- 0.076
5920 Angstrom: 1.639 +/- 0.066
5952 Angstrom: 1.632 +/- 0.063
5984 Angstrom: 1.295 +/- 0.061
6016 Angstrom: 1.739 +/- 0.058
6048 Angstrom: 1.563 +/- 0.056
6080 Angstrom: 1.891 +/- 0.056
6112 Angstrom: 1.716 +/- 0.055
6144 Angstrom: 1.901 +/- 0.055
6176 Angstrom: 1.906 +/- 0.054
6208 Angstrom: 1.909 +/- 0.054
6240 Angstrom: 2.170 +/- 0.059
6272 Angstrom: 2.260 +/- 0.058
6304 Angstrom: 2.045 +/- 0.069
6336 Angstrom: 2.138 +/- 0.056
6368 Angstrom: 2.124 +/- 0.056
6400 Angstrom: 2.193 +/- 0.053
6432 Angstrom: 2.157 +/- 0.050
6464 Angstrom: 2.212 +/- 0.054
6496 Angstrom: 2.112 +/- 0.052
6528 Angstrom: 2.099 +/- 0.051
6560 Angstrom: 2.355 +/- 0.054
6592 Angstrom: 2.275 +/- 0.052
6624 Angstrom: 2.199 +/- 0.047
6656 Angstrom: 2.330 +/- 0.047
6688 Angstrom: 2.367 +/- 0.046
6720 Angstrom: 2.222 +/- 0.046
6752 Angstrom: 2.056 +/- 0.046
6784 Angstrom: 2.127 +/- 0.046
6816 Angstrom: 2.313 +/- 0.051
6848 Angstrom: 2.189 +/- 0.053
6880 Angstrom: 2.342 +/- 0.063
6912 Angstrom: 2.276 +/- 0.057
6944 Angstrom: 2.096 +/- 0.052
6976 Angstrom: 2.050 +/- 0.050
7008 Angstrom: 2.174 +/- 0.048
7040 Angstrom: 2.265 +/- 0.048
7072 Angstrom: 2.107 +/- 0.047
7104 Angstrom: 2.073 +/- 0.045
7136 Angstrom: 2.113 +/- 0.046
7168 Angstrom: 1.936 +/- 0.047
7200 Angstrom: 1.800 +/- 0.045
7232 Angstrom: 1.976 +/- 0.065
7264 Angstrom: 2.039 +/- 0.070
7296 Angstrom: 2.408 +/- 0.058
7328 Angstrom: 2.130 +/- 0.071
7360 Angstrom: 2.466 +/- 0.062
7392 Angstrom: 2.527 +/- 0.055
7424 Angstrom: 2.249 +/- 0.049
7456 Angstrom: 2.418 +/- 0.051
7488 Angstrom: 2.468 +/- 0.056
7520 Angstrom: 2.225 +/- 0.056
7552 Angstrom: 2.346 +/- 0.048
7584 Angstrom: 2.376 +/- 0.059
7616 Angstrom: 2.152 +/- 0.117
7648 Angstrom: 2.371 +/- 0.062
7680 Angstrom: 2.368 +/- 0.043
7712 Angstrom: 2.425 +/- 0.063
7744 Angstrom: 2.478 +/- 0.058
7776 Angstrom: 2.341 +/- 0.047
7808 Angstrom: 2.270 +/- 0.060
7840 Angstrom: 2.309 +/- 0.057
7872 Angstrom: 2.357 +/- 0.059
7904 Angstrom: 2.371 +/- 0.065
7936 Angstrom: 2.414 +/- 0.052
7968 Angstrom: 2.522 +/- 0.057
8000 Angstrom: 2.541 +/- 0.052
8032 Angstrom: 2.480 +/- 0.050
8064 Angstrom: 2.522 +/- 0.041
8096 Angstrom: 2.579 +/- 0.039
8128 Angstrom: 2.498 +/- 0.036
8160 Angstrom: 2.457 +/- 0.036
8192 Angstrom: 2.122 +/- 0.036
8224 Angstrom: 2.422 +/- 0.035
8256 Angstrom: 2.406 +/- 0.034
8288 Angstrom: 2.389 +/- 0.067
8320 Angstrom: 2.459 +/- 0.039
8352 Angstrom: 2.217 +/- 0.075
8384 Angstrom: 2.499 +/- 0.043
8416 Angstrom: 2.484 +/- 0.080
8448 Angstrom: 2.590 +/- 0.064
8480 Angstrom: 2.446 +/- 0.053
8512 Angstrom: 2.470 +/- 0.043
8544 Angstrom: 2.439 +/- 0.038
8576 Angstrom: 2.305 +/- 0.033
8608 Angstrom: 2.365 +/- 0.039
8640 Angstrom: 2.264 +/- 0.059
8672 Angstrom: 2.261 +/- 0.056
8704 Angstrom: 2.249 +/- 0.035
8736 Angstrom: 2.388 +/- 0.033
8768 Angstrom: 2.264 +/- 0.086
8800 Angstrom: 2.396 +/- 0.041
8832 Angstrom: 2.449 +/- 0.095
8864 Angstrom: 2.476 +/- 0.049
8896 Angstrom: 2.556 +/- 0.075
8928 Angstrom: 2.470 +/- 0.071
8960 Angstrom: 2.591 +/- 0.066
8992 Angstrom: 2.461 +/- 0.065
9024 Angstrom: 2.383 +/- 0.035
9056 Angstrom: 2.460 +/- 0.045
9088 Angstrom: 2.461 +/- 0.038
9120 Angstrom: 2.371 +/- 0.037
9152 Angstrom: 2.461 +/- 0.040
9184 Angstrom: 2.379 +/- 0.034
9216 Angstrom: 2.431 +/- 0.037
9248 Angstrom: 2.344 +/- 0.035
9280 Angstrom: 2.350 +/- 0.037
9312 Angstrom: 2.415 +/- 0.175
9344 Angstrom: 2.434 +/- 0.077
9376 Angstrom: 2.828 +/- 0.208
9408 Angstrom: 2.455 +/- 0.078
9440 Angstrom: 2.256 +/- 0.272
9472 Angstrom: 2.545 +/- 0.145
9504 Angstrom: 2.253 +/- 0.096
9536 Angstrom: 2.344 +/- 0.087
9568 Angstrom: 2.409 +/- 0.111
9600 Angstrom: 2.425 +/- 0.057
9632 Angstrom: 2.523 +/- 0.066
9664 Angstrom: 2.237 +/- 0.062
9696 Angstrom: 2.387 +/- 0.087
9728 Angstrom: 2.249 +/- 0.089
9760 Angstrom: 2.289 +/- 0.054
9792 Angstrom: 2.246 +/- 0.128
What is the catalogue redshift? 0.39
